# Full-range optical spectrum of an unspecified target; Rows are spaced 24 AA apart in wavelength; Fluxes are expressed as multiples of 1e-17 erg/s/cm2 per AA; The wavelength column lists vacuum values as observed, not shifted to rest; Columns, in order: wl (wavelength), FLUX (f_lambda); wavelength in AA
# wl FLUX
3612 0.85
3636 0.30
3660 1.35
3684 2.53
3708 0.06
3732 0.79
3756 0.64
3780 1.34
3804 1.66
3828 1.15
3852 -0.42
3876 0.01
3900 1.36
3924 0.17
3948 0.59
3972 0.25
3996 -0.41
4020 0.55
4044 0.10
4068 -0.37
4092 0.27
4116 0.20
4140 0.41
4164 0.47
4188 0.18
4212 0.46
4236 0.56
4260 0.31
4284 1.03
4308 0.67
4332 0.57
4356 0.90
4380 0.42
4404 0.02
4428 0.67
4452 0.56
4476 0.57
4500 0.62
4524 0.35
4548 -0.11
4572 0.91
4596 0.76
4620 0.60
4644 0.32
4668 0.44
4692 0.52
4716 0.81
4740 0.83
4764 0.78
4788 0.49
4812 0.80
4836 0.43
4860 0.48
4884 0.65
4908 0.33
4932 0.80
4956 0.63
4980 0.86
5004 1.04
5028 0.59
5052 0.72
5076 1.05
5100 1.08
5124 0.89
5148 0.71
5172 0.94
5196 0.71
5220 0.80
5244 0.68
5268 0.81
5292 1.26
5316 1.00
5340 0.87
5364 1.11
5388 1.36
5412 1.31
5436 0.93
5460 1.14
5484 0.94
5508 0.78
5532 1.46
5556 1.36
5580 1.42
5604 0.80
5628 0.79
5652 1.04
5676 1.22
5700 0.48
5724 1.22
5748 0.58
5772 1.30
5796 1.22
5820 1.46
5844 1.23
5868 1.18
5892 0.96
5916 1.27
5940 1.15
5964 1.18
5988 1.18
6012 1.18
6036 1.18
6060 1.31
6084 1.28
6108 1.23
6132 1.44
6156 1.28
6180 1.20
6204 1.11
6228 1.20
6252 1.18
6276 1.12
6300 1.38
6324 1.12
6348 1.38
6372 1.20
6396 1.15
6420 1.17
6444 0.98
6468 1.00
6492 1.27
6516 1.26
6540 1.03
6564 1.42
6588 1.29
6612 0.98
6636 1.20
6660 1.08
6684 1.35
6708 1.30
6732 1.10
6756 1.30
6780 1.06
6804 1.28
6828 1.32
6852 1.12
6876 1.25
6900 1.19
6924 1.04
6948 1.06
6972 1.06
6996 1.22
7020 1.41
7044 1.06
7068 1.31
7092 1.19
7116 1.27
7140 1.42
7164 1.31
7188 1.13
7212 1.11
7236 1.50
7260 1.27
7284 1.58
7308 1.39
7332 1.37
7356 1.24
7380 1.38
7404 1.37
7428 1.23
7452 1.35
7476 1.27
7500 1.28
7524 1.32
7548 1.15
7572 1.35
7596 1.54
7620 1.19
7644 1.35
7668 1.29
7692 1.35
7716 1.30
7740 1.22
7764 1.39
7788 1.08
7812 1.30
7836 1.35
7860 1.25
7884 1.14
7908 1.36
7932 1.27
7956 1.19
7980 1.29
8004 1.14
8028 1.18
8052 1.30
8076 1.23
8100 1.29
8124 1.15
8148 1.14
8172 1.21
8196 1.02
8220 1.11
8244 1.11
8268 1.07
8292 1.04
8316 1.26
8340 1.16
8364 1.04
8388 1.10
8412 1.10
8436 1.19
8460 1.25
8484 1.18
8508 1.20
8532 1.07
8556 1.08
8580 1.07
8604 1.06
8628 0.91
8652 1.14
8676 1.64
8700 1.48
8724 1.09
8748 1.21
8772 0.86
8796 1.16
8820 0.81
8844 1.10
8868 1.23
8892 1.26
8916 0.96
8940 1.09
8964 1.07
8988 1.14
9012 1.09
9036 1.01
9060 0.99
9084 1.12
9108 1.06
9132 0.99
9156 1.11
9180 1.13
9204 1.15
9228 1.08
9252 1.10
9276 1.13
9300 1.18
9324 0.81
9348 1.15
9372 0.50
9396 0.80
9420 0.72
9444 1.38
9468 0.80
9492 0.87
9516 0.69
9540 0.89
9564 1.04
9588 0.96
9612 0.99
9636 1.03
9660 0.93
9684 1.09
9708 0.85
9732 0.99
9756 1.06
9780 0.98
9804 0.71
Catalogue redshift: 0.321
